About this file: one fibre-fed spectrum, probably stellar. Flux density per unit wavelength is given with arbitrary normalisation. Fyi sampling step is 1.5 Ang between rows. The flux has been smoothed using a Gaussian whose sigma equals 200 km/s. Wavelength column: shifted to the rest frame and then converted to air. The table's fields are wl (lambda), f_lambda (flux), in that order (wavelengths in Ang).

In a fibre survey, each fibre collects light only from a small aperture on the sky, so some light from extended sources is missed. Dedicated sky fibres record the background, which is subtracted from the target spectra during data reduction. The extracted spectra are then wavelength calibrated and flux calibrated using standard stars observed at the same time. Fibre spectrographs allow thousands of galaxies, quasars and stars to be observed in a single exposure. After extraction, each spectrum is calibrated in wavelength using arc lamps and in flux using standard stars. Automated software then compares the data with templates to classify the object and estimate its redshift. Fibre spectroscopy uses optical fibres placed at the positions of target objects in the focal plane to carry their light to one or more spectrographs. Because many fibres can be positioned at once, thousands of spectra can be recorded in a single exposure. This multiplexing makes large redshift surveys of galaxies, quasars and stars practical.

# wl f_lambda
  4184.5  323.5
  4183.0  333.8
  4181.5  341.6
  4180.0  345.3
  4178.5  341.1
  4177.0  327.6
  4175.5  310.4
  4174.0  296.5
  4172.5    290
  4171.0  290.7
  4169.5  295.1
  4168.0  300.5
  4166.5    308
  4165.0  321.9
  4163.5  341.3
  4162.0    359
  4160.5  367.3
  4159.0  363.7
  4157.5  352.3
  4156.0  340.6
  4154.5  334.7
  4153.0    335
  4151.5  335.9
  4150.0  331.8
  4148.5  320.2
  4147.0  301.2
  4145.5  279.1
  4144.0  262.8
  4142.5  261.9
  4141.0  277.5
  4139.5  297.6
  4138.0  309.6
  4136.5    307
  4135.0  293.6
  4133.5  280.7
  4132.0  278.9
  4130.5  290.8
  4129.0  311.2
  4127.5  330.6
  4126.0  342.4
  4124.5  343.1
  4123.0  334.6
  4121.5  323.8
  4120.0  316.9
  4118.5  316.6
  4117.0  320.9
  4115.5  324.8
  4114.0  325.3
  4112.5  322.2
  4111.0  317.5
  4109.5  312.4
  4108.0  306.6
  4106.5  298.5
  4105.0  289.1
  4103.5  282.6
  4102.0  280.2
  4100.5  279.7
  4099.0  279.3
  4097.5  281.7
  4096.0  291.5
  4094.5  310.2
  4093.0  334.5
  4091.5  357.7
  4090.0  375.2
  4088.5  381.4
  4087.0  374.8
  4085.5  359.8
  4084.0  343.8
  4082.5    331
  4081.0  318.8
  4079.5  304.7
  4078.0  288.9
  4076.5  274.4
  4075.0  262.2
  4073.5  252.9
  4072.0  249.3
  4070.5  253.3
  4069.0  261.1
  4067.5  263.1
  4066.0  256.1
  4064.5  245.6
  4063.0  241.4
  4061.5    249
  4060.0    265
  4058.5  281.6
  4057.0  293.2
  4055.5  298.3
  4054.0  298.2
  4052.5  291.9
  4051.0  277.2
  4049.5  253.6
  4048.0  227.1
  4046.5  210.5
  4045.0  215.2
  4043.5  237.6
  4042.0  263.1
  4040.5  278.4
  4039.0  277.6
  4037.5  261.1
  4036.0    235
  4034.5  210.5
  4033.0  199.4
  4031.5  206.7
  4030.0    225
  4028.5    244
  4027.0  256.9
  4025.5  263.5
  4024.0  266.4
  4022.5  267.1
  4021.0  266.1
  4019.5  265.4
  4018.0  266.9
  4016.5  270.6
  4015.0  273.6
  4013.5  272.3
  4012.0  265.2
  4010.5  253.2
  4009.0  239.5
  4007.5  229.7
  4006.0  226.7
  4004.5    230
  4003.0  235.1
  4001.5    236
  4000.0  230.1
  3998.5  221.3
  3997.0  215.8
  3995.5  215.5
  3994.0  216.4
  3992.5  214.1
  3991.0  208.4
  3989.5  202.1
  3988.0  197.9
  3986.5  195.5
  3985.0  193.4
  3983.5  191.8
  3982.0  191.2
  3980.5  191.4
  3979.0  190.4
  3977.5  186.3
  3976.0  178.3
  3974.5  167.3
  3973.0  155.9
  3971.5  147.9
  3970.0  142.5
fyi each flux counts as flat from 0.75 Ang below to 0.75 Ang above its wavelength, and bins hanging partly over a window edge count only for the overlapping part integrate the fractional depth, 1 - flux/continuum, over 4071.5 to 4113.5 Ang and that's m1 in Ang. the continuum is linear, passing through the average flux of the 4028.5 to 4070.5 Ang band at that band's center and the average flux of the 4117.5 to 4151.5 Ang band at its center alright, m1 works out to -4.6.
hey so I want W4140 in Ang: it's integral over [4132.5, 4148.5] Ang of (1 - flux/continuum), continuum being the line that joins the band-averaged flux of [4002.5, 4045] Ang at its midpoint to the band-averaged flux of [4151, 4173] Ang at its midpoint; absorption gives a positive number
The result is 1.4 Ang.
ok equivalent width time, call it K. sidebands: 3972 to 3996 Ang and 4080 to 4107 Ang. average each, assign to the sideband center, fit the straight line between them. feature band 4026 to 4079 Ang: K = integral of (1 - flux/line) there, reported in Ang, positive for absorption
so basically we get 3.44 Ang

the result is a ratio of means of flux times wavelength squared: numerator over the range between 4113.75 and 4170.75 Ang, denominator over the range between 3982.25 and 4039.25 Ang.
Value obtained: 1.44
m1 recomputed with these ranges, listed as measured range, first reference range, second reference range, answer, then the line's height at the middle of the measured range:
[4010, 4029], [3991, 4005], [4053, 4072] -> -2.2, 238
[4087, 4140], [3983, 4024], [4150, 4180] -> -2.9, 298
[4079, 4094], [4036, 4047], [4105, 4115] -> -3.0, 290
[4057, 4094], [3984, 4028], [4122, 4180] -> -2.9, 275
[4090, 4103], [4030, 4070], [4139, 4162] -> -1.0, 284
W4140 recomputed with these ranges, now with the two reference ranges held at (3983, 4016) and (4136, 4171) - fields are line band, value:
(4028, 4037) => 0.9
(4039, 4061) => -0.7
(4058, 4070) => 0.3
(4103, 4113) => -0.5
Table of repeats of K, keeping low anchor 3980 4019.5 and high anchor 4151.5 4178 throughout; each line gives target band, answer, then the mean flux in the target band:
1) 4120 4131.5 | -0.80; 324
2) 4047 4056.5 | -0.54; 273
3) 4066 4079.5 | 0.30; 265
